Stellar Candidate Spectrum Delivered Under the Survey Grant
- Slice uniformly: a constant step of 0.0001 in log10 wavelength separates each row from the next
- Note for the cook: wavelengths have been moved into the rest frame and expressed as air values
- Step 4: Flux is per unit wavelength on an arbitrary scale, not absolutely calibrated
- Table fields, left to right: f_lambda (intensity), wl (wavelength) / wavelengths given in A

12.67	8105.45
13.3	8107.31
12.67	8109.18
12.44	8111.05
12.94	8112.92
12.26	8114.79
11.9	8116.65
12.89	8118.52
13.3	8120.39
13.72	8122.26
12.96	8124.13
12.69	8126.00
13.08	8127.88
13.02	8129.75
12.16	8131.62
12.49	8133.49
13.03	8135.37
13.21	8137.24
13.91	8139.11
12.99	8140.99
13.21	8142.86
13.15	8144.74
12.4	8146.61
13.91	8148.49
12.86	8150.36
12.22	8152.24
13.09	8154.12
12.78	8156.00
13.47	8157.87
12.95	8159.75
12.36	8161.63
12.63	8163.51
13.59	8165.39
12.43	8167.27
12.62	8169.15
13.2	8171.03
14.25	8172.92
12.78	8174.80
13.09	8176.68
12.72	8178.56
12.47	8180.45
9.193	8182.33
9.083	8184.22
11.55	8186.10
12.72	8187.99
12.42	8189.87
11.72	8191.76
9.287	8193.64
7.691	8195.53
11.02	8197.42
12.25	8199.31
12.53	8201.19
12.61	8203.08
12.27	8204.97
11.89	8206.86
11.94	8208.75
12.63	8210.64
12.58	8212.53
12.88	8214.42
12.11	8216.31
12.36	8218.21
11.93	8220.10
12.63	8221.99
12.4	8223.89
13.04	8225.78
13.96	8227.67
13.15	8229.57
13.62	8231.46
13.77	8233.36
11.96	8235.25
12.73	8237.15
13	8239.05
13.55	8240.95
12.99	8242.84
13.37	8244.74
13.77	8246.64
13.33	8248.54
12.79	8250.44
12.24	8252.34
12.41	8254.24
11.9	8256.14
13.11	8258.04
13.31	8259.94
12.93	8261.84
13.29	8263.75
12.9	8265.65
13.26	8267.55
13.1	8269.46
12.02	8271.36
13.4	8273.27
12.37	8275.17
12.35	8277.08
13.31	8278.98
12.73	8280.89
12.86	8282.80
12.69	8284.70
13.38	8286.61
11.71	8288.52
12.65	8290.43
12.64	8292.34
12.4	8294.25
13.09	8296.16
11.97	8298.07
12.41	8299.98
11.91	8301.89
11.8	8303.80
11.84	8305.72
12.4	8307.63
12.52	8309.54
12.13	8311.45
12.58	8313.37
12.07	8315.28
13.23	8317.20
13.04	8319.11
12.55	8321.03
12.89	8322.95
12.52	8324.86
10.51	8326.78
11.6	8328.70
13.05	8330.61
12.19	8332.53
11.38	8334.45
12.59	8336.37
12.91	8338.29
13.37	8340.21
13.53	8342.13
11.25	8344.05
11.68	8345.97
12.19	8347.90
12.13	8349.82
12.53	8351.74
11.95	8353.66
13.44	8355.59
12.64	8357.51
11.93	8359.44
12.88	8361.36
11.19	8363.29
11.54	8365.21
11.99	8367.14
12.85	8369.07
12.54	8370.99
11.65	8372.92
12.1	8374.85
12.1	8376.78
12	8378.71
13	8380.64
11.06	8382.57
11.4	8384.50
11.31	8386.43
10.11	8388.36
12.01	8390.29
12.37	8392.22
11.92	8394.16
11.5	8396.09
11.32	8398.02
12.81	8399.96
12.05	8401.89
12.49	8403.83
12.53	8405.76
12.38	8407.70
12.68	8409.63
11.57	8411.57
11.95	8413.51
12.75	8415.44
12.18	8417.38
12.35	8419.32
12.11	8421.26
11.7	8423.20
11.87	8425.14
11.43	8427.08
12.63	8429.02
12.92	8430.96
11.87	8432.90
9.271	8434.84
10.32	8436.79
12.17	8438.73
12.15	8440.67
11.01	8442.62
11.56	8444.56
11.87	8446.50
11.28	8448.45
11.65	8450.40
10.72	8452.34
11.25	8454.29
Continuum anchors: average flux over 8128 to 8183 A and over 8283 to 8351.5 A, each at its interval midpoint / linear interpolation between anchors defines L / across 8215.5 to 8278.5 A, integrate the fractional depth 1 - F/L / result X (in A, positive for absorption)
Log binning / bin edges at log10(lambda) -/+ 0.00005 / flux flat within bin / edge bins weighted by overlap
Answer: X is -1.5 A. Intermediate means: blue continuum 12.9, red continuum 12.4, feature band 12.9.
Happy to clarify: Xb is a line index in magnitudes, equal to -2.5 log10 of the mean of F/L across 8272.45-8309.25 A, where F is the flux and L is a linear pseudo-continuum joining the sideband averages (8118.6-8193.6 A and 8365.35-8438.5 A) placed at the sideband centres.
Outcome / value -0.02 mag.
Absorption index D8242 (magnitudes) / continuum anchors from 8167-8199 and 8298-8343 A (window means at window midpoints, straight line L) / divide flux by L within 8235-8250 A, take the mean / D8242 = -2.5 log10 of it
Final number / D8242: -0.10 mag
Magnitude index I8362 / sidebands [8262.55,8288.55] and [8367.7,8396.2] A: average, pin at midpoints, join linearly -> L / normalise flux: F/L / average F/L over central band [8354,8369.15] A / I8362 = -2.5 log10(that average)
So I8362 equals -0.02 mag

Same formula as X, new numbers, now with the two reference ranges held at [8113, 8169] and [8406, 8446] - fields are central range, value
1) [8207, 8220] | 0.30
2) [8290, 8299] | -0.15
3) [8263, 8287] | -0.90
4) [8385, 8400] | 0.49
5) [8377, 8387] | 0.19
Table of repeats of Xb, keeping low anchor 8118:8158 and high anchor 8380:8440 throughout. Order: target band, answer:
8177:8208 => 0.127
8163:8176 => -0.017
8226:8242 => -0.050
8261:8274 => -0.043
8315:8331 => -0.012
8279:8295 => -0.024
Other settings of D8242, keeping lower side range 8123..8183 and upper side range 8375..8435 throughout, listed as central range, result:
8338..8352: -0.022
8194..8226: 0.060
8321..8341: -0.007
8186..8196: 0.159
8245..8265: -0.036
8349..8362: -0.032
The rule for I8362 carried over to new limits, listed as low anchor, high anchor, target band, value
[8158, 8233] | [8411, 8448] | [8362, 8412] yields -0.01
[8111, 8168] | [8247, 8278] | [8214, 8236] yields 0.00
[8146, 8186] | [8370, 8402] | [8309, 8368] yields -0.03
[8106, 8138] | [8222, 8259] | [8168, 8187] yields 0.07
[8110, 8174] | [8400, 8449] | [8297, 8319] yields 0.00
